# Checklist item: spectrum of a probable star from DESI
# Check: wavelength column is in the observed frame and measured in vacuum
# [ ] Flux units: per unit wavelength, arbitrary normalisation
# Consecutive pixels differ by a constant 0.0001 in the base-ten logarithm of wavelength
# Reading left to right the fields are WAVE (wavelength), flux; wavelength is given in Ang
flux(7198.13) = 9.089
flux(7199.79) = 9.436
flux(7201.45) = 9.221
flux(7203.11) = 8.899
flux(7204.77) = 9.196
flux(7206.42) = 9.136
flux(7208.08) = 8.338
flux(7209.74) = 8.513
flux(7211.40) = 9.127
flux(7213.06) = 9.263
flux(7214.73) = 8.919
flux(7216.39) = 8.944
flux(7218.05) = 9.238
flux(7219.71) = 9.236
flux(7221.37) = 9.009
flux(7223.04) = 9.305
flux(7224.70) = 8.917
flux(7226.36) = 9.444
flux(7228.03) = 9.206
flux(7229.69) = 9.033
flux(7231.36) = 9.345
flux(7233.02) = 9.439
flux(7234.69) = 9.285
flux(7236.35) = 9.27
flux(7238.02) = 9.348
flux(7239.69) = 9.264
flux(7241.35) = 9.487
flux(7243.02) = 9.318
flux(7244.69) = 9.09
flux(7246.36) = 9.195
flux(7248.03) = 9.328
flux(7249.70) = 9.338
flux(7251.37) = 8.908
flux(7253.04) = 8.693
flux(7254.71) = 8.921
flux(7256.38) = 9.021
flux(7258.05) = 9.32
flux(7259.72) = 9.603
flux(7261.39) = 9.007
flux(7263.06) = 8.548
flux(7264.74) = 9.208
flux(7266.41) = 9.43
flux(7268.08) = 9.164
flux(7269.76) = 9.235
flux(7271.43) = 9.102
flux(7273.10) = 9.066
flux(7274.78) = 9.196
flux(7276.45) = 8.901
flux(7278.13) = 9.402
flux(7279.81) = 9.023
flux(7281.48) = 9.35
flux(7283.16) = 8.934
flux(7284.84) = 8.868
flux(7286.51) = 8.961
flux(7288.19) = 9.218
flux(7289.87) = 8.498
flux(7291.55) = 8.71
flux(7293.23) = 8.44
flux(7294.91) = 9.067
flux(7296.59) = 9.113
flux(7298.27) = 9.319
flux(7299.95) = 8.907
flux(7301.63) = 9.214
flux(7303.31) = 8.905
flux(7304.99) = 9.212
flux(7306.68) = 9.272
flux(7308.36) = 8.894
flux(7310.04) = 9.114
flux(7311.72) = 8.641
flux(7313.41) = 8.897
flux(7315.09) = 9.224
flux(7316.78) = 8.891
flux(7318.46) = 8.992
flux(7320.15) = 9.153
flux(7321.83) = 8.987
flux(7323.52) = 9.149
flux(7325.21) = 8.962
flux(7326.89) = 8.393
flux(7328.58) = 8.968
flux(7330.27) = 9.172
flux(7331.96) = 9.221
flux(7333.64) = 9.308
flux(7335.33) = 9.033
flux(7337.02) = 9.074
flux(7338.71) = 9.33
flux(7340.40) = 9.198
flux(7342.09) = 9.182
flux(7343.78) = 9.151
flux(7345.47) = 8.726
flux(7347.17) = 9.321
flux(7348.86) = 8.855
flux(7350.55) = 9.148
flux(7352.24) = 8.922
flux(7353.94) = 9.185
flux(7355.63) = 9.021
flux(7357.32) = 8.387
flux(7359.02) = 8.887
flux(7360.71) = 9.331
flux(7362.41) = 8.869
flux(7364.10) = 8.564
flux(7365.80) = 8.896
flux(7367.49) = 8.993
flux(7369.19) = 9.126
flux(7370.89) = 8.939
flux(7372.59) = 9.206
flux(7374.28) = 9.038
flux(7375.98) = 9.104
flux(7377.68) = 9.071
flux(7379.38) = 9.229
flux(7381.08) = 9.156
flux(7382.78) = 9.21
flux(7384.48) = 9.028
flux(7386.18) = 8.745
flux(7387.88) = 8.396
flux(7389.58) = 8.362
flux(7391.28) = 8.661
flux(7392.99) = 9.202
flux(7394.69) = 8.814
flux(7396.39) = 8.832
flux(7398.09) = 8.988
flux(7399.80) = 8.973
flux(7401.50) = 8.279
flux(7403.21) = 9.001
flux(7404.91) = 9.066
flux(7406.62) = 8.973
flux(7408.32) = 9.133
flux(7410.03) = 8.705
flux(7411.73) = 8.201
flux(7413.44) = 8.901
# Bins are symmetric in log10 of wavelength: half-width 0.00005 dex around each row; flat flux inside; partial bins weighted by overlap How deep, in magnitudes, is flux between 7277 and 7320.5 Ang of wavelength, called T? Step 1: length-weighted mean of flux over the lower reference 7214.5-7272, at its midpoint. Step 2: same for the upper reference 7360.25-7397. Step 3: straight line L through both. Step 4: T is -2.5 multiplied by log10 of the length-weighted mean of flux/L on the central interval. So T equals 0.01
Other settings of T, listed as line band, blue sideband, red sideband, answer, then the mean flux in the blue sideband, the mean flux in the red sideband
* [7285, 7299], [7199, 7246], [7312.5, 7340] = 0.02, 9.15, 9.05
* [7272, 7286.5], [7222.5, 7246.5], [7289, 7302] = -0.01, 9.27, 8.9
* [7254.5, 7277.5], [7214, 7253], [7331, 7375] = 0.00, 9.2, 9.04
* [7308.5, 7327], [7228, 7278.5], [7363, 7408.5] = 0.01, 9.18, 8.92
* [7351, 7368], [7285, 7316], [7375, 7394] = 0.00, 8.98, 8.92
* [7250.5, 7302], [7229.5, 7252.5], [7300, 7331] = 0.01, 9.26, 9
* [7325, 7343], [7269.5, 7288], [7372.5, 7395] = -0.01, 9.1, 8.94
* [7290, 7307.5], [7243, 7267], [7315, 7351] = 0.01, 9.12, 9.06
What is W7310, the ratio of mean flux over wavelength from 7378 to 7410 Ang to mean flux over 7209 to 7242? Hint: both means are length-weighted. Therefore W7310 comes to 0.97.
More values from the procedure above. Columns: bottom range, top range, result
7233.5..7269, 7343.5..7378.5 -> 0.98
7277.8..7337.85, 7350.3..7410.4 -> 0.99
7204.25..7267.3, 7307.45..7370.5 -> 0.99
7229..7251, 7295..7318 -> 0.98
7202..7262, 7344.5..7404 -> 0.98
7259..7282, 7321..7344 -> 0.99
